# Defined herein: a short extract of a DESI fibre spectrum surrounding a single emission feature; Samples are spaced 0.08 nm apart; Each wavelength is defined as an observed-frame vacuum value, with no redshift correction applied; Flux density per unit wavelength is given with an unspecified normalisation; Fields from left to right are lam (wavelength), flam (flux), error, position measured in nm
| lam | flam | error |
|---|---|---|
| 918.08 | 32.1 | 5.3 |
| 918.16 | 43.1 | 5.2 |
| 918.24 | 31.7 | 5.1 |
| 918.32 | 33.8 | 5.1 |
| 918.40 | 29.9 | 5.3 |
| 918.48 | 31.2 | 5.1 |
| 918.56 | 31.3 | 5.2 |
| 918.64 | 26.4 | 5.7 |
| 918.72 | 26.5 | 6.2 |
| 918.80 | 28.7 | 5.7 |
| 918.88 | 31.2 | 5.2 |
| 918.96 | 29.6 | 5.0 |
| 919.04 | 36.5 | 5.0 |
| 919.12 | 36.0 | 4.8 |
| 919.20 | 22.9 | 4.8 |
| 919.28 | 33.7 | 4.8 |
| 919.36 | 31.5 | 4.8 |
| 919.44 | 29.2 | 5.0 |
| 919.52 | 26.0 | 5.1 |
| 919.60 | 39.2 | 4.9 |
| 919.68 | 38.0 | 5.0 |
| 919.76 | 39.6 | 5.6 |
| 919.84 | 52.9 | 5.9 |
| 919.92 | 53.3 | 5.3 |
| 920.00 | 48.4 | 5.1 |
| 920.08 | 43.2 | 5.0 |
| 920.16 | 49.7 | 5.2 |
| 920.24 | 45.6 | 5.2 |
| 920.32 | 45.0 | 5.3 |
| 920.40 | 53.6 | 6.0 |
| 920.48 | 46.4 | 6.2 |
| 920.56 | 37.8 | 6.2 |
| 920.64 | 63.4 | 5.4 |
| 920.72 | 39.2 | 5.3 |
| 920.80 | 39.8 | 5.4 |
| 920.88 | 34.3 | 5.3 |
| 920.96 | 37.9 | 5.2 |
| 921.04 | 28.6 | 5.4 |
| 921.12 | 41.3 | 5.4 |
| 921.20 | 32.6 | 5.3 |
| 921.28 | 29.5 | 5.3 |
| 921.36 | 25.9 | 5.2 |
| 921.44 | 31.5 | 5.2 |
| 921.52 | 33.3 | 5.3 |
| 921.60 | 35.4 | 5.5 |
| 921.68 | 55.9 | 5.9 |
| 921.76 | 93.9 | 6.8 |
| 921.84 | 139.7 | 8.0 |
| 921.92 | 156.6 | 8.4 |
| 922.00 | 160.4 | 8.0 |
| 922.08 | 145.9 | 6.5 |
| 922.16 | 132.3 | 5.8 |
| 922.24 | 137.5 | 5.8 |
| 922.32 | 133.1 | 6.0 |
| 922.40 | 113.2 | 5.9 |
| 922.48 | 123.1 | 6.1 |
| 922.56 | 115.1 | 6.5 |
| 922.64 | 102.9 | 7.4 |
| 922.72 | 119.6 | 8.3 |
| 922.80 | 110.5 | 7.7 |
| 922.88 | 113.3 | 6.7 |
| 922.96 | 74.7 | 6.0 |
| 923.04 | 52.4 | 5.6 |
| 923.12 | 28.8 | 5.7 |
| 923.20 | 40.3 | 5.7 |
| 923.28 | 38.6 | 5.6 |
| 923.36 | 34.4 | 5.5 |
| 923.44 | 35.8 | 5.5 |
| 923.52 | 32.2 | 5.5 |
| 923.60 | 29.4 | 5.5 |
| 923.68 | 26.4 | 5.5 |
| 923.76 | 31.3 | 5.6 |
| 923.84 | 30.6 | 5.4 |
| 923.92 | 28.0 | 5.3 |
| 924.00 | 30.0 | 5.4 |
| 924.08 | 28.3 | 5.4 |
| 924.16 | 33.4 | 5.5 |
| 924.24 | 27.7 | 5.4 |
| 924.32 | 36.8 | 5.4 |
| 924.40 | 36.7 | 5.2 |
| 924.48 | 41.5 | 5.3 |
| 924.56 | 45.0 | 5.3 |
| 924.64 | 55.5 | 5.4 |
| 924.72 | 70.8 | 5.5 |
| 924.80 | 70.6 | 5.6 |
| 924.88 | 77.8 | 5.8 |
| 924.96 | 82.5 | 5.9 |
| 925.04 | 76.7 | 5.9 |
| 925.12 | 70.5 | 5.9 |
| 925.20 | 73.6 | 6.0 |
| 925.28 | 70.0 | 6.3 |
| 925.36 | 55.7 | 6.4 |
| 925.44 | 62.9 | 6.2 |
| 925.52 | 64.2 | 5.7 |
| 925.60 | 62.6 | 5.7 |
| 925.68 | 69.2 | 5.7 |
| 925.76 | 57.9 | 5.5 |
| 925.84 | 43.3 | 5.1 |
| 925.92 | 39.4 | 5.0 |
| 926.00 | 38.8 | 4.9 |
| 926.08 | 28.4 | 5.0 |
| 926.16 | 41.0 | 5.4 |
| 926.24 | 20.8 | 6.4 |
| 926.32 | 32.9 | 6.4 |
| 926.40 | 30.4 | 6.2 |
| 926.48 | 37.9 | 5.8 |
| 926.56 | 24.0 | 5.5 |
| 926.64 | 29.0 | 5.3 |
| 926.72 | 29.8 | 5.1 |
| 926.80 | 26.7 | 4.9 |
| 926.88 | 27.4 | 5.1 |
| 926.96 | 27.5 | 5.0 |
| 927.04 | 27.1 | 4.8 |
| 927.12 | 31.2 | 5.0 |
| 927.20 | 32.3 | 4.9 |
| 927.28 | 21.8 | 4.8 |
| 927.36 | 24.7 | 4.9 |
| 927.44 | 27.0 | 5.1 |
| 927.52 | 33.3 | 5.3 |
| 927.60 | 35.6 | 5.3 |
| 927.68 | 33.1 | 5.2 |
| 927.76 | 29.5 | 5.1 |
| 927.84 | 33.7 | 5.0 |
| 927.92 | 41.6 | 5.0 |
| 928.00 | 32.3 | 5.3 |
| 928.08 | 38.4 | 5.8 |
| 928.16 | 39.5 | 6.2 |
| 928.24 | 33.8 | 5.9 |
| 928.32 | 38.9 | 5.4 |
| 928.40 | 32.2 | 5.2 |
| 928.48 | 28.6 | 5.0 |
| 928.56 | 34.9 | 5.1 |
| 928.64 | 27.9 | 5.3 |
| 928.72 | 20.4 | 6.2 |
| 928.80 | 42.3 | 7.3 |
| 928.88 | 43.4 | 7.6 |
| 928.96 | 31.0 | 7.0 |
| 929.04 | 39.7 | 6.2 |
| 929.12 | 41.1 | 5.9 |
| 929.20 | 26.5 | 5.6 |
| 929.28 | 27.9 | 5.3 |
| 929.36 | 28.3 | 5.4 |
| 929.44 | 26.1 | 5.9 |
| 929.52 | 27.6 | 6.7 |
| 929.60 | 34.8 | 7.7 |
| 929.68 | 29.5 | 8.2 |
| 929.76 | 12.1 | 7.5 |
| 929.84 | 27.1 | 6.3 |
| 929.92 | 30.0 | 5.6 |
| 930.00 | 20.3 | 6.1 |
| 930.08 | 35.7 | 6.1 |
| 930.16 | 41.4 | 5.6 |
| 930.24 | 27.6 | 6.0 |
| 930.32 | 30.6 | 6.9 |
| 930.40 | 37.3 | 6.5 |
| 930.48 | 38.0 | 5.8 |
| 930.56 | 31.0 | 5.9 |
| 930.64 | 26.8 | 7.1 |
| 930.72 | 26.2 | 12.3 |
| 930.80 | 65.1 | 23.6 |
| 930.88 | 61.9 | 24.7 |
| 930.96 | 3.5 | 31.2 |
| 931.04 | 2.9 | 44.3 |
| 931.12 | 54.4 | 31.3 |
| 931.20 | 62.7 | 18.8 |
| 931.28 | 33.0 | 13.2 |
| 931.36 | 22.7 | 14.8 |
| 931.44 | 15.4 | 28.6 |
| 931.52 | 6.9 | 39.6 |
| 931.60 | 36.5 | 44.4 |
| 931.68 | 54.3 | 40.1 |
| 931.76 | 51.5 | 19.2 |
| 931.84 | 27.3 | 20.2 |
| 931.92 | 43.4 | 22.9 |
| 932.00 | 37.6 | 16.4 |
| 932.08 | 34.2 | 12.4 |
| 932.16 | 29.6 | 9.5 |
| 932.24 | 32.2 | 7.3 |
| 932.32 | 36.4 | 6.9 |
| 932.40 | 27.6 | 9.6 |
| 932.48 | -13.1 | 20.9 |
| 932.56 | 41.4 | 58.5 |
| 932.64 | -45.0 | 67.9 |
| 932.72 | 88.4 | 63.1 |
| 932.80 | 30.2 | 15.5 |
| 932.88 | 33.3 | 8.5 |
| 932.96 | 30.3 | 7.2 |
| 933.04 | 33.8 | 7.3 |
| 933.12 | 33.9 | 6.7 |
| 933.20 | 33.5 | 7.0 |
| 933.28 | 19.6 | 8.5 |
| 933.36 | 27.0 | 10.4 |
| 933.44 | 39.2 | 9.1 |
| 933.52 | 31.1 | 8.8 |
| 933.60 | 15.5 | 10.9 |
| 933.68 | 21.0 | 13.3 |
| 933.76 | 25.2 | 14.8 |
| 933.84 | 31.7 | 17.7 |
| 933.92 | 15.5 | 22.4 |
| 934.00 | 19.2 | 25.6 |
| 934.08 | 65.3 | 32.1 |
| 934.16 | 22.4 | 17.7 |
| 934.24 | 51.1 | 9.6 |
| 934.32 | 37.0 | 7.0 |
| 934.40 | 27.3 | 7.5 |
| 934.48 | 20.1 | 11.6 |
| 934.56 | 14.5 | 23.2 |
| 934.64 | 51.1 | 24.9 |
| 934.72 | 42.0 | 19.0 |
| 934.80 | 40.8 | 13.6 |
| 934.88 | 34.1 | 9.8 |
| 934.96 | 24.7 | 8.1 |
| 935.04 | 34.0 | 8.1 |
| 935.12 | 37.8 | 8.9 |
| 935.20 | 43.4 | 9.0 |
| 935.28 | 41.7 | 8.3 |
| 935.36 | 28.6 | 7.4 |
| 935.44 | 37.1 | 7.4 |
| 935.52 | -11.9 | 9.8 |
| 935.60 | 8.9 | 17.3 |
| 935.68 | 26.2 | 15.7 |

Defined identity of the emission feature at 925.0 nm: [N II] 6583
